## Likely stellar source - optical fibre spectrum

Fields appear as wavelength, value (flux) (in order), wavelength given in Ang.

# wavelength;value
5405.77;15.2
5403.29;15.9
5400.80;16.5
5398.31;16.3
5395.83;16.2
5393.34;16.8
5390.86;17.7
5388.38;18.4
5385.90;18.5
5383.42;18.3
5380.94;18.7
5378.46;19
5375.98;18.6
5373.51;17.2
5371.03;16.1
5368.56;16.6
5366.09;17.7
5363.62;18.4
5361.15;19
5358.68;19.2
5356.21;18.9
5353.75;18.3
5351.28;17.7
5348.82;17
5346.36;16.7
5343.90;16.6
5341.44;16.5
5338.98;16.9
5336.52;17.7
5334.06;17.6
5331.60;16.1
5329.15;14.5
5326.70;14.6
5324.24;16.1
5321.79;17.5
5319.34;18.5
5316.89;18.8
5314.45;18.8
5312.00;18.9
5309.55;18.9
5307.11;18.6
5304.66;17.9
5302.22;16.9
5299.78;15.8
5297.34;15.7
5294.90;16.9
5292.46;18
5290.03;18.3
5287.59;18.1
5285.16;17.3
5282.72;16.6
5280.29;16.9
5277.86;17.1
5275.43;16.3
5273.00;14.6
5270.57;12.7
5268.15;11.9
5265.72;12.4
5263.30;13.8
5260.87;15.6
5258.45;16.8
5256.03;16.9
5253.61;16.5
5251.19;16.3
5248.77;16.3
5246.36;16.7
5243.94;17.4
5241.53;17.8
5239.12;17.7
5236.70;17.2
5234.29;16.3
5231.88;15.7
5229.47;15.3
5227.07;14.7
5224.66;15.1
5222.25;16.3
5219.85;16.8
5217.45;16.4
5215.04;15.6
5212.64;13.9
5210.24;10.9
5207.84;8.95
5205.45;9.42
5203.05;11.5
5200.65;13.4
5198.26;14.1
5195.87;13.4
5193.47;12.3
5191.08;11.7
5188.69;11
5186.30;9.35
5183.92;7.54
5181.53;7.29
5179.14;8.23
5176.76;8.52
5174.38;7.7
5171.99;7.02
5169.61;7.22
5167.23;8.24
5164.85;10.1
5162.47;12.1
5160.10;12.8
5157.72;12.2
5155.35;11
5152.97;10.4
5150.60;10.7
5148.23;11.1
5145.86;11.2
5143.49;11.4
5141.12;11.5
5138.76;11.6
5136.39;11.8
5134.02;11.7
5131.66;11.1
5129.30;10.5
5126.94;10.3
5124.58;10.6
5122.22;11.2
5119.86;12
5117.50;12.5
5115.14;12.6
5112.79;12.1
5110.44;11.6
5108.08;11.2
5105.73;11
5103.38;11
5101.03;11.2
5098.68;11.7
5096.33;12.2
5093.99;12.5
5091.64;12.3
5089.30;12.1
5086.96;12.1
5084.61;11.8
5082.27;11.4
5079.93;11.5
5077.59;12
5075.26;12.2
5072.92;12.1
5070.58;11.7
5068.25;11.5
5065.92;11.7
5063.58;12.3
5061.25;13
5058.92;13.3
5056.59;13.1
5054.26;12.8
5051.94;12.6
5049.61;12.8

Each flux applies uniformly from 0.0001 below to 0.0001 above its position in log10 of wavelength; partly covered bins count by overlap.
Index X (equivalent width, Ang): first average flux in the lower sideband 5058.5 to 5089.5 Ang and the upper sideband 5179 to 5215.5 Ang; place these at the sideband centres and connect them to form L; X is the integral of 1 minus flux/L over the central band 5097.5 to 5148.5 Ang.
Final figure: 1.2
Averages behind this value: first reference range 12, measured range 11.4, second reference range 11.2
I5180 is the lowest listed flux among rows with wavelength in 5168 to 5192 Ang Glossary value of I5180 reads 7.02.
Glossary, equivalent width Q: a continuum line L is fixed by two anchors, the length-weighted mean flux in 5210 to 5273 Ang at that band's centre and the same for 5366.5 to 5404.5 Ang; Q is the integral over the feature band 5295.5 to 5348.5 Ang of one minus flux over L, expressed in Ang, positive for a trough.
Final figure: -1.74 Ang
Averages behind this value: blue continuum 15.6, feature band 17.1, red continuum 17.4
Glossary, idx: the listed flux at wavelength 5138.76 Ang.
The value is 11.6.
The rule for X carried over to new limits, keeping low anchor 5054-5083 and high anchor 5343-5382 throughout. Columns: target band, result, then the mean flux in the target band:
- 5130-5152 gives 3.68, 11.3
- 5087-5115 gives 2.29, 11.8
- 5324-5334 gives 0.99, 15.5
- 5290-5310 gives -0.81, 17.3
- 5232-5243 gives -1.17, 17.1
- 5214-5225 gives -0.74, 16.1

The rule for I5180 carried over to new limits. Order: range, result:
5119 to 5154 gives 10.3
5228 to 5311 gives 11.9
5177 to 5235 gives 7.29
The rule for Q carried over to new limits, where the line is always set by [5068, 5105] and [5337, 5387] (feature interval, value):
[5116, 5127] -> 0.98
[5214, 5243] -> -2.63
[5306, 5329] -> -1.20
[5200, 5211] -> 2.82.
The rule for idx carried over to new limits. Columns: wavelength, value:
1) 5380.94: 18.7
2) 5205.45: 9.42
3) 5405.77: 15.2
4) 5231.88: 15.7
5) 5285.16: 17.3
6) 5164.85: 10.1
